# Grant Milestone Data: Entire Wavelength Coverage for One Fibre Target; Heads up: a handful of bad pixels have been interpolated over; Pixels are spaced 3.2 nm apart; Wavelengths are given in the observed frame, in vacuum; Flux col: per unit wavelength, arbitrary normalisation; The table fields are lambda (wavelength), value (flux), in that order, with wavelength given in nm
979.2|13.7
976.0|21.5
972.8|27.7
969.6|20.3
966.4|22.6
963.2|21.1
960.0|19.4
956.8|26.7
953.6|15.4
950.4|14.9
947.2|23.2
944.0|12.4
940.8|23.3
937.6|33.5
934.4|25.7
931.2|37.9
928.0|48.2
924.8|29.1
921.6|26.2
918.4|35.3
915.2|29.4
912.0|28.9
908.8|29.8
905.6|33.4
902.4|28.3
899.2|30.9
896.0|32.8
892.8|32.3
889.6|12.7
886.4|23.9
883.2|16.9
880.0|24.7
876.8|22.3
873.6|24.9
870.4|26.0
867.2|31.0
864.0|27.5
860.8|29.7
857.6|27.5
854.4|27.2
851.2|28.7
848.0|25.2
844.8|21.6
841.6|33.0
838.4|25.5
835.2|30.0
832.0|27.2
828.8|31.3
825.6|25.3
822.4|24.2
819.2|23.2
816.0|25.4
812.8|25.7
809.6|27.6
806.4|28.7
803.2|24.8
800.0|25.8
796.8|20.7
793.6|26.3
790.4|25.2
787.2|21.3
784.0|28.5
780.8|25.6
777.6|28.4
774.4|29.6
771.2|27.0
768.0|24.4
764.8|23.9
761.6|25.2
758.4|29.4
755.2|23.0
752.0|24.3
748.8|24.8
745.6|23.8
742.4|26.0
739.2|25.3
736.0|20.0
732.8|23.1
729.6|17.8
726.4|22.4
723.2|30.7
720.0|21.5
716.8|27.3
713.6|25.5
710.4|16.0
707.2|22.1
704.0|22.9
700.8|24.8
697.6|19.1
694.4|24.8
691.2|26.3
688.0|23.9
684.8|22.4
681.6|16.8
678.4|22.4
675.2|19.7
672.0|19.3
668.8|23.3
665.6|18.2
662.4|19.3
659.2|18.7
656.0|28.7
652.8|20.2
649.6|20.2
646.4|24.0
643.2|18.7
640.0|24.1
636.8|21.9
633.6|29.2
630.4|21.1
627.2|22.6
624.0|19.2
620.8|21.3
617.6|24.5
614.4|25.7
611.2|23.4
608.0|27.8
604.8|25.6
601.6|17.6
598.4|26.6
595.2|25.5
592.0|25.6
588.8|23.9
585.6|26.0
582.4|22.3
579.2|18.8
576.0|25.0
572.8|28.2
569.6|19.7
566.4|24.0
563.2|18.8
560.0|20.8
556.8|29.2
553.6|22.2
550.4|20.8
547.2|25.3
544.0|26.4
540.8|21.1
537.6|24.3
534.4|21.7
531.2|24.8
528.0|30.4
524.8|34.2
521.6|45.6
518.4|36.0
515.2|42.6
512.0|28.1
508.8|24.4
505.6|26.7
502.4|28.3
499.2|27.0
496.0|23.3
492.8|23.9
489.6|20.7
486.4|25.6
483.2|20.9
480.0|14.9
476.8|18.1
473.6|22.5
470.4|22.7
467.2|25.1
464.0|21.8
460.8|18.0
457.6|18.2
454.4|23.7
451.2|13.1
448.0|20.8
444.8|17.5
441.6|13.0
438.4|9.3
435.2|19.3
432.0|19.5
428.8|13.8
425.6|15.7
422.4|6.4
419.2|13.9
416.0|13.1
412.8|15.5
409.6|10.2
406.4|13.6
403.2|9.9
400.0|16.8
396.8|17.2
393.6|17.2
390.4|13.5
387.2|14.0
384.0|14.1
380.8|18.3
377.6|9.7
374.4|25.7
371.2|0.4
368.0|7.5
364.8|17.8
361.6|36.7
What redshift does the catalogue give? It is 0.85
